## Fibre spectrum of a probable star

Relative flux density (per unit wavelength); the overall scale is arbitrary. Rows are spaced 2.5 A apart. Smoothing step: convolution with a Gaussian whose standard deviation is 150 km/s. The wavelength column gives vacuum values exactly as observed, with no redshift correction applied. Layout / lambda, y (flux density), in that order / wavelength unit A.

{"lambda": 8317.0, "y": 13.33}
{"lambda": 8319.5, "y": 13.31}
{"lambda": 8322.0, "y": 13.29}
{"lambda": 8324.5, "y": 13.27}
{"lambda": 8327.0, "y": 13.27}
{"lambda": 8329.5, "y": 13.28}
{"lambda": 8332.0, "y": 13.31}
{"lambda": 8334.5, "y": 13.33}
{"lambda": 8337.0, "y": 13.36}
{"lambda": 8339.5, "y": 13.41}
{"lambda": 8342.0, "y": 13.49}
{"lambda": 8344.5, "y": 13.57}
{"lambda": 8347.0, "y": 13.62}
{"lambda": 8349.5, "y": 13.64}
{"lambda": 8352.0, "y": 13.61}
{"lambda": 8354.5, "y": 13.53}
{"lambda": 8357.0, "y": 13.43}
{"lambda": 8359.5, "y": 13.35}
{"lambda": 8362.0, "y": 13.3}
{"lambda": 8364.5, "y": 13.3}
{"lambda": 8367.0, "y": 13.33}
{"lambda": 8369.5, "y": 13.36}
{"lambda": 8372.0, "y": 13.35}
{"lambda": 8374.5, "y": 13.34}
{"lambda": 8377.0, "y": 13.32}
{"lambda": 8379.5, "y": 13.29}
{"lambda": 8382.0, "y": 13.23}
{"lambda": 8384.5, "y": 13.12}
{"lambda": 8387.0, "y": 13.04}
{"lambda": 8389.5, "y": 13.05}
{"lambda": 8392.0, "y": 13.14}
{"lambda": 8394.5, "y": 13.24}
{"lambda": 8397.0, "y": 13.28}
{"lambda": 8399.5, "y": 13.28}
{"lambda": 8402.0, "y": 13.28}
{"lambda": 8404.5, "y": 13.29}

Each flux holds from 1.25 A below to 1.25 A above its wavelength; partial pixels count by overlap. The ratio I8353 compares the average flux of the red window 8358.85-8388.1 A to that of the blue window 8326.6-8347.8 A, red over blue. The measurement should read 1.0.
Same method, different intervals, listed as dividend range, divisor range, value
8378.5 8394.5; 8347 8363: 0.97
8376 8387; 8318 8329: 0.99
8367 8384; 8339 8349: 0.98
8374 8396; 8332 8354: 0.98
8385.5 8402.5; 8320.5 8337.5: 0.99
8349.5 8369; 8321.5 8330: 1.01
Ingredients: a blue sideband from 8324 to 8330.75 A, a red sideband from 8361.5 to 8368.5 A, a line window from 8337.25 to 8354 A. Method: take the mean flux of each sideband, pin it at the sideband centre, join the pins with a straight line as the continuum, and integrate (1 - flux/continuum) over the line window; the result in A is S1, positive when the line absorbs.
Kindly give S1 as -0.32 A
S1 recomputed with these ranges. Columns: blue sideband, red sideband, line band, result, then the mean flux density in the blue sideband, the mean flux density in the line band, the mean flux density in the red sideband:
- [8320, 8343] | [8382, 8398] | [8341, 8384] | -0.6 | 13.3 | 13.4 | 13.1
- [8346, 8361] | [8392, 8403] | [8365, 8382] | 0.1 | 13.5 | 13.3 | 13.3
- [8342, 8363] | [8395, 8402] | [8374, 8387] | 0.1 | 13.5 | 13.2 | 13.3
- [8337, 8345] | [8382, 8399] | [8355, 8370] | 0.0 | 13.5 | 13.4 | 13.2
